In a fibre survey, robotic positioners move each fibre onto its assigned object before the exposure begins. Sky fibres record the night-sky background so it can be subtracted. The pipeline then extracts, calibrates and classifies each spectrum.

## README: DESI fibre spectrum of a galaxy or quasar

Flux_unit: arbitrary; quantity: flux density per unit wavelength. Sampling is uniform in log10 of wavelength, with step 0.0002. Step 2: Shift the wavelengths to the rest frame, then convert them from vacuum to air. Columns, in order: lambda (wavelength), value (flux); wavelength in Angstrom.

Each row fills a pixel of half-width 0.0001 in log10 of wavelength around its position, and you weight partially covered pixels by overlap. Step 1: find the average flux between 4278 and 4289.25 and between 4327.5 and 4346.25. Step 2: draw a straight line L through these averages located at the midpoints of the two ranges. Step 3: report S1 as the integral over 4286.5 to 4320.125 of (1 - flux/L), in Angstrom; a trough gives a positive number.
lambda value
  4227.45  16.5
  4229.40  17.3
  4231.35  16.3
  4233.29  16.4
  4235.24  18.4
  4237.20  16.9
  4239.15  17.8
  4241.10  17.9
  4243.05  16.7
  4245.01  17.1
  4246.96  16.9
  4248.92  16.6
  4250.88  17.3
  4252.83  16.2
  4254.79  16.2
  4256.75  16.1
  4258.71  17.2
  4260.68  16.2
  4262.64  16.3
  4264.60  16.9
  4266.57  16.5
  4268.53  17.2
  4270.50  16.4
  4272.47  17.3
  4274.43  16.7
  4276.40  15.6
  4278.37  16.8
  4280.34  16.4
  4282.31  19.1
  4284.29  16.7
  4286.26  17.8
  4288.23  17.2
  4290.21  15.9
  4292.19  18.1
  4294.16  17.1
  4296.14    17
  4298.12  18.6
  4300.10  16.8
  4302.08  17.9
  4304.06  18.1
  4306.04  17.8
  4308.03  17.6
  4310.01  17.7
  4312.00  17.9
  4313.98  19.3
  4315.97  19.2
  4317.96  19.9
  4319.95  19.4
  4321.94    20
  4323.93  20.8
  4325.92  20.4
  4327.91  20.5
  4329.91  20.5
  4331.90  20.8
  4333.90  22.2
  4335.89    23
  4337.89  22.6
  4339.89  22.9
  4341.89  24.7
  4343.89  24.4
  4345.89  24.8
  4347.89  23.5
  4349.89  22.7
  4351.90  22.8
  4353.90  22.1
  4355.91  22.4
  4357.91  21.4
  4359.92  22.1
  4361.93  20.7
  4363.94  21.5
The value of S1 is 2.4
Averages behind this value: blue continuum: 17.4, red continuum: 22.6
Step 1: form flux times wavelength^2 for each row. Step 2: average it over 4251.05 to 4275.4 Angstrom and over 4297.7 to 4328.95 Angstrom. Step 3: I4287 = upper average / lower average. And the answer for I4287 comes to 1.2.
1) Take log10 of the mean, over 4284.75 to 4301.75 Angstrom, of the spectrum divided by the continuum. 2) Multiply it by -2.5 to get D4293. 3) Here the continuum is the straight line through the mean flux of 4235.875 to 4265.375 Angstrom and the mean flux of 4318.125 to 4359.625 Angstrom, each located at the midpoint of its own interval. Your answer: 0.121 mag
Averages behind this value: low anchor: 16.8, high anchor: 22.1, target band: 17.3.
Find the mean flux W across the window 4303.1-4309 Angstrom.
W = 17.8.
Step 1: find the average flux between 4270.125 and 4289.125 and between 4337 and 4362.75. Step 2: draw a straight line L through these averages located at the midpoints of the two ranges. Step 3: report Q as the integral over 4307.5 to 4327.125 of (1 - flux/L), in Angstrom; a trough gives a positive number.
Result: 0.9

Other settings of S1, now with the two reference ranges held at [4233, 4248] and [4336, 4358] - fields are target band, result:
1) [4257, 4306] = 6.20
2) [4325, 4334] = 0.59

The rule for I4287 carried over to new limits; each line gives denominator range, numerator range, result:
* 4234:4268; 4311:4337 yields 1.24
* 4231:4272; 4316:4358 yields 1.36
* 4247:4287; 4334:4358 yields 1.43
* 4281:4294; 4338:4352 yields 1.40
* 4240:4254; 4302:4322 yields 1.13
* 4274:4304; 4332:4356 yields 1.38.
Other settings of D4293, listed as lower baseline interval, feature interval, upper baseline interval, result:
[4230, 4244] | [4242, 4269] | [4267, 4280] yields 0.02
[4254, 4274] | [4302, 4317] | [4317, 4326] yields 0.07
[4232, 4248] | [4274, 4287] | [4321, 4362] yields 0.13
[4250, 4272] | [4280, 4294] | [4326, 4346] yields 0.08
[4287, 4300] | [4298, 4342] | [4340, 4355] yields 0.03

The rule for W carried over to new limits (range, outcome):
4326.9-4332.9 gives 20.6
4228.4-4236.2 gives 17.1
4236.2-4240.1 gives 17.3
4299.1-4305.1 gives 17.6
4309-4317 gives 18.5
